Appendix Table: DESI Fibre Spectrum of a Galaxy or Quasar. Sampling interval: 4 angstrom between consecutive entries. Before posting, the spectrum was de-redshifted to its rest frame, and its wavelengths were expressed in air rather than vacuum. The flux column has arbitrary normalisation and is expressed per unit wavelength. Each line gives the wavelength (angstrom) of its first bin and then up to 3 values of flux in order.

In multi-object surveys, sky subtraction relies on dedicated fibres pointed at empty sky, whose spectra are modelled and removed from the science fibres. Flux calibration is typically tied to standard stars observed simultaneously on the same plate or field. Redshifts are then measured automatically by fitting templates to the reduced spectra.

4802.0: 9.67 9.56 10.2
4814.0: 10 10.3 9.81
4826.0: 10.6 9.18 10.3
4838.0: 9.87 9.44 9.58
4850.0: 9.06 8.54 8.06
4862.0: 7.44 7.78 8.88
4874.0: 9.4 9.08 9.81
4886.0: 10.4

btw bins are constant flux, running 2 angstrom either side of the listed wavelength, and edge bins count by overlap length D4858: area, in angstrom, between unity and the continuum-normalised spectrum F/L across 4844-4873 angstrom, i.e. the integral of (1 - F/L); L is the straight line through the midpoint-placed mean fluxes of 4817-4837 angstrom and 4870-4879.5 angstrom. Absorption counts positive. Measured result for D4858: 2.9 angstrom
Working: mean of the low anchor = 10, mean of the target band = 8.51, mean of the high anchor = 9.17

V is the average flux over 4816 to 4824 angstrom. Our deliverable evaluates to 10.1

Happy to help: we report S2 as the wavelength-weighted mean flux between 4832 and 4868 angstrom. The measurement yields 8.9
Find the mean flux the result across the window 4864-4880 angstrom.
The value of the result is 8.79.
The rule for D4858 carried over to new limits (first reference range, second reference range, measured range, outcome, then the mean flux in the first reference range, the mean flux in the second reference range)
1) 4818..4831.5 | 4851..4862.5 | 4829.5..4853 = -1.3 angstrom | 9.95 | 8.18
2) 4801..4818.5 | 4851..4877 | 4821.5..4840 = -1.2 angstrom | 9.93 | 8.41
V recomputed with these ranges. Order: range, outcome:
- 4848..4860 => 8.55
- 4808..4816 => 10.1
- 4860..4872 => 8.03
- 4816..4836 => 10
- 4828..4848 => 9.67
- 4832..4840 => 10.1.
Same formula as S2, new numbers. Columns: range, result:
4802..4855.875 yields 9.73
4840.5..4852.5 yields 9.32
